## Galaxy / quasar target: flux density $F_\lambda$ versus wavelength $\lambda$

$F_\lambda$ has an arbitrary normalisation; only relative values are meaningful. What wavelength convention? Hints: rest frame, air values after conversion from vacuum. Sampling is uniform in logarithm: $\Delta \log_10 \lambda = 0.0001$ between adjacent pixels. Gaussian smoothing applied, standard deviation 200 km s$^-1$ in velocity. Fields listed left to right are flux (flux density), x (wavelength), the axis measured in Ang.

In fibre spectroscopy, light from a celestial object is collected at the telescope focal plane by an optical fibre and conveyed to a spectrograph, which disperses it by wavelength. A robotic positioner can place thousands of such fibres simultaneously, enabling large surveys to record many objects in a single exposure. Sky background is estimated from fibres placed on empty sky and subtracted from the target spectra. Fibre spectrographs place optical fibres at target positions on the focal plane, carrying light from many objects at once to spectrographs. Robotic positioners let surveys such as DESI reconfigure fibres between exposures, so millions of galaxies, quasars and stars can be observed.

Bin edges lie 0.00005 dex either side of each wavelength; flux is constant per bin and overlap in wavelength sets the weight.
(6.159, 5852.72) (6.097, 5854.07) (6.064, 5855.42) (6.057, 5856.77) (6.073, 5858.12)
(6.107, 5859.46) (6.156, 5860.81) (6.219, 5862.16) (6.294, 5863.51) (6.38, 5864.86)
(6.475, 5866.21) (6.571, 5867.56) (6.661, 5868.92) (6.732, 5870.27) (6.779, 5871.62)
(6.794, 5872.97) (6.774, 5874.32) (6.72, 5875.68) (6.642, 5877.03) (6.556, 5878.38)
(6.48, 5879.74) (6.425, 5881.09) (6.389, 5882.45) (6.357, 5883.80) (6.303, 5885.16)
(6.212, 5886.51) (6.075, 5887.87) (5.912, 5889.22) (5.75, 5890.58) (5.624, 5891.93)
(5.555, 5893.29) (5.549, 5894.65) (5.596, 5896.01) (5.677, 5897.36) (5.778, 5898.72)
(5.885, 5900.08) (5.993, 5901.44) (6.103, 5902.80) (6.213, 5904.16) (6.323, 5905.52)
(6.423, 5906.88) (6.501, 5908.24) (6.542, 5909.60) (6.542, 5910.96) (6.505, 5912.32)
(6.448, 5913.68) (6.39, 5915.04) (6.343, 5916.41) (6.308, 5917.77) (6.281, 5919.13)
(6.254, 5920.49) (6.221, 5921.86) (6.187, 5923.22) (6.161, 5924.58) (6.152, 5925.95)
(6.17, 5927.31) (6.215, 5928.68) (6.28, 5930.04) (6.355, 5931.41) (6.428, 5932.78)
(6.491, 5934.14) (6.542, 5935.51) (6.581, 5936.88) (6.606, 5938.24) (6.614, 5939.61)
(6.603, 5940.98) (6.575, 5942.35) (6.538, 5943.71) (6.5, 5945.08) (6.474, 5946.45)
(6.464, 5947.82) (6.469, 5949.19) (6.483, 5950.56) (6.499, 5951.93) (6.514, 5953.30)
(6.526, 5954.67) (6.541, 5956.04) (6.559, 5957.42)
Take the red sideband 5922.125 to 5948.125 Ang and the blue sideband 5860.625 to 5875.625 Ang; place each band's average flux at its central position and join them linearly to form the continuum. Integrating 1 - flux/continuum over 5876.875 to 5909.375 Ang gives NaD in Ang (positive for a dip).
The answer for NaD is 2.0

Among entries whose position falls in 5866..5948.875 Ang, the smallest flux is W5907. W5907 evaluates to 5.549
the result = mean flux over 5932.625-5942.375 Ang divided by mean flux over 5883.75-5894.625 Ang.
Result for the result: 1.11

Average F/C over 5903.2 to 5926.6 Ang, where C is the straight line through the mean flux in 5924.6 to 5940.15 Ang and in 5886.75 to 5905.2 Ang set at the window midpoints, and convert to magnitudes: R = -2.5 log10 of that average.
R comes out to -0.038 mag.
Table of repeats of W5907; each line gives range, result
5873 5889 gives 6.075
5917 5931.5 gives 6.152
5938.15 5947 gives 6.474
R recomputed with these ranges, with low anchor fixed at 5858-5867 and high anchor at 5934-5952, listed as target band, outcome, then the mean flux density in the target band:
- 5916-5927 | 0.038 mag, 6.24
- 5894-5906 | 0.088 mag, 5.9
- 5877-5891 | 0.011 mag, 6.27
